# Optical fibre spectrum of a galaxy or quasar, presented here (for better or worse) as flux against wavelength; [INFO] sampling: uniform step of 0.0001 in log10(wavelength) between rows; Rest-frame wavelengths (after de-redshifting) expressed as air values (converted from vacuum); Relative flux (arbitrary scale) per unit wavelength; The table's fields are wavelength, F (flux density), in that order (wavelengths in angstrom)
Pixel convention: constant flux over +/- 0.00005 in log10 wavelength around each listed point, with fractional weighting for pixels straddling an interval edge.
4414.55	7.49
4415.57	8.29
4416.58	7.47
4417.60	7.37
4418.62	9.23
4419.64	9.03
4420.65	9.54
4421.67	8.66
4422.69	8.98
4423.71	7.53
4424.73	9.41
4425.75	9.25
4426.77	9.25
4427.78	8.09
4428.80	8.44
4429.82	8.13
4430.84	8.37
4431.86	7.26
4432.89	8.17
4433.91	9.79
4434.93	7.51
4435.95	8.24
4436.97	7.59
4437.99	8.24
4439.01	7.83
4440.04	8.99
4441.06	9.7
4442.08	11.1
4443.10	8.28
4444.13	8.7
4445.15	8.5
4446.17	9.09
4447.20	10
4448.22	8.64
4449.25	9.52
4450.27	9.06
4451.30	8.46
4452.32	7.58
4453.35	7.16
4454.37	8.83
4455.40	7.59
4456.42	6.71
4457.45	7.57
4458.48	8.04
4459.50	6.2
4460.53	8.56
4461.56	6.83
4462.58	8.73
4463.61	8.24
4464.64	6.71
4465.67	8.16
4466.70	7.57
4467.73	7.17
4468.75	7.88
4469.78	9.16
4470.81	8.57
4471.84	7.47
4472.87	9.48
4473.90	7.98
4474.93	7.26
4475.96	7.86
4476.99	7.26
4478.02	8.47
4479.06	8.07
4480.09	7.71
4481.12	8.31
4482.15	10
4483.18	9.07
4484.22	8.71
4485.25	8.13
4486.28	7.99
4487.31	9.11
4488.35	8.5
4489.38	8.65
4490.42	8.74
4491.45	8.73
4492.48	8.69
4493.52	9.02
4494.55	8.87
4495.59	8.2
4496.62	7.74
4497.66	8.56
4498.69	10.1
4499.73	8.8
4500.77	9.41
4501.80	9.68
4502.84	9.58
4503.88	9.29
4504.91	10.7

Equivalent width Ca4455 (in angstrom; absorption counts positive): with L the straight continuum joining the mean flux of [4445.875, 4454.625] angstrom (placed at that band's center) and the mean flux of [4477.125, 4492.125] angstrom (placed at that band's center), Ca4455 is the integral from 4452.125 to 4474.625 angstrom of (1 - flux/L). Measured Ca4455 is 2.1 angstrom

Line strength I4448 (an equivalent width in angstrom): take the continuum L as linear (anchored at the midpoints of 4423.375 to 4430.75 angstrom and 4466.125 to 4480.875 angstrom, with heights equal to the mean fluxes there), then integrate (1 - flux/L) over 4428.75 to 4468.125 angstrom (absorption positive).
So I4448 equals 0.4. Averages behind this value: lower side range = 8.61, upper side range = 8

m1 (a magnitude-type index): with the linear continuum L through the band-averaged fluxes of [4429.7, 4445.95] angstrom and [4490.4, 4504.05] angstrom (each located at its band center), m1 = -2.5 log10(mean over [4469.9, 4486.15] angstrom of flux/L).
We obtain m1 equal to 0.07 mag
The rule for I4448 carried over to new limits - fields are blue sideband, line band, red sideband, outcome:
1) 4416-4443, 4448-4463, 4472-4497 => 0.99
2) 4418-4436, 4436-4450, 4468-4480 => -0.81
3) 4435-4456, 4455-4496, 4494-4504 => 3.21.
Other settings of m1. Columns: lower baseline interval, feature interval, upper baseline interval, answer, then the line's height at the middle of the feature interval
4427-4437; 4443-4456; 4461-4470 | -0.07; 8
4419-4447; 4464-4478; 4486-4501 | 0.10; 8.71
